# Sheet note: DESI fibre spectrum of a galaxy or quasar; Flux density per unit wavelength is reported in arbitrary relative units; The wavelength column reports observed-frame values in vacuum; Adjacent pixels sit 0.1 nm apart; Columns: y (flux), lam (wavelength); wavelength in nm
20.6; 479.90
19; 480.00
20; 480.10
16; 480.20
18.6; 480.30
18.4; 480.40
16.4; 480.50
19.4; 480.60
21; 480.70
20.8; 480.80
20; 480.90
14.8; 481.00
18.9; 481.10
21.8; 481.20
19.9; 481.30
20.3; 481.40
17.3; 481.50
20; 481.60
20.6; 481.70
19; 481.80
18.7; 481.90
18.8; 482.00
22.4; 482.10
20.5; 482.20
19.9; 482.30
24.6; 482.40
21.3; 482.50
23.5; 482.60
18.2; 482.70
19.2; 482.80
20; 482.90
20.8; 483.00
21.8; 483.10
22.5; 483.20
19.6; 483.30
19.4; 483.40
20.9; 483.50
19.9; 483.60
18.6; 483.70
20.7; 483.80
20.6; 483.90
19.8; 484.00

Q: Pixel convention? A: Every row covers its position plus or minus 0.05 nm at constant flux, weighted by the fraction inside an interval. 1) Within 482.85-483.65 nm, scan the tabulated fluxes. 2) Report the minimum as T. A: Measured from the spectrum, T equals 19.4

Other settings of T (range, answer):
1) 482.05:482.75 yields 18.2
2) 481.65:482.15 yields 18.7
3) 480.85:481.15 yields 14.8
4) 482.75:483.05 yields 19.2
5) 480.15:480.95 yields 16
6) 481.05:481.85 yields 17.3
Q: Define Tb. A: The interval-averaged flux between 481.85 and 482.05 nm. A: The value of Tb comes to 18.7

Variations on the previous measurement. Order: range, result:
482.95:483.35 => 21.2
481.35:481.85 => 19.4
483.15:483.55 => 20.6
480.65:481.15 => 19.1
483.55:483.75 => 19.2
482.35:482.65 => 23.1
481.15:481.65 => 19.9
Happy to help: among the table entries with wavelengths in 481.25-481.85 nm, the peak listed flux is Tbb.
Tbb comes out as 20.6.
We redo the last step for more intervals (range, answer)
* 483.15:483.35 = 22.5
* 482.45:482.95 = 23.5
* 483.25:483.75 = 20.9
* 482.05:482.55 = 24.6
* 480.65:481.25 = 21.8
